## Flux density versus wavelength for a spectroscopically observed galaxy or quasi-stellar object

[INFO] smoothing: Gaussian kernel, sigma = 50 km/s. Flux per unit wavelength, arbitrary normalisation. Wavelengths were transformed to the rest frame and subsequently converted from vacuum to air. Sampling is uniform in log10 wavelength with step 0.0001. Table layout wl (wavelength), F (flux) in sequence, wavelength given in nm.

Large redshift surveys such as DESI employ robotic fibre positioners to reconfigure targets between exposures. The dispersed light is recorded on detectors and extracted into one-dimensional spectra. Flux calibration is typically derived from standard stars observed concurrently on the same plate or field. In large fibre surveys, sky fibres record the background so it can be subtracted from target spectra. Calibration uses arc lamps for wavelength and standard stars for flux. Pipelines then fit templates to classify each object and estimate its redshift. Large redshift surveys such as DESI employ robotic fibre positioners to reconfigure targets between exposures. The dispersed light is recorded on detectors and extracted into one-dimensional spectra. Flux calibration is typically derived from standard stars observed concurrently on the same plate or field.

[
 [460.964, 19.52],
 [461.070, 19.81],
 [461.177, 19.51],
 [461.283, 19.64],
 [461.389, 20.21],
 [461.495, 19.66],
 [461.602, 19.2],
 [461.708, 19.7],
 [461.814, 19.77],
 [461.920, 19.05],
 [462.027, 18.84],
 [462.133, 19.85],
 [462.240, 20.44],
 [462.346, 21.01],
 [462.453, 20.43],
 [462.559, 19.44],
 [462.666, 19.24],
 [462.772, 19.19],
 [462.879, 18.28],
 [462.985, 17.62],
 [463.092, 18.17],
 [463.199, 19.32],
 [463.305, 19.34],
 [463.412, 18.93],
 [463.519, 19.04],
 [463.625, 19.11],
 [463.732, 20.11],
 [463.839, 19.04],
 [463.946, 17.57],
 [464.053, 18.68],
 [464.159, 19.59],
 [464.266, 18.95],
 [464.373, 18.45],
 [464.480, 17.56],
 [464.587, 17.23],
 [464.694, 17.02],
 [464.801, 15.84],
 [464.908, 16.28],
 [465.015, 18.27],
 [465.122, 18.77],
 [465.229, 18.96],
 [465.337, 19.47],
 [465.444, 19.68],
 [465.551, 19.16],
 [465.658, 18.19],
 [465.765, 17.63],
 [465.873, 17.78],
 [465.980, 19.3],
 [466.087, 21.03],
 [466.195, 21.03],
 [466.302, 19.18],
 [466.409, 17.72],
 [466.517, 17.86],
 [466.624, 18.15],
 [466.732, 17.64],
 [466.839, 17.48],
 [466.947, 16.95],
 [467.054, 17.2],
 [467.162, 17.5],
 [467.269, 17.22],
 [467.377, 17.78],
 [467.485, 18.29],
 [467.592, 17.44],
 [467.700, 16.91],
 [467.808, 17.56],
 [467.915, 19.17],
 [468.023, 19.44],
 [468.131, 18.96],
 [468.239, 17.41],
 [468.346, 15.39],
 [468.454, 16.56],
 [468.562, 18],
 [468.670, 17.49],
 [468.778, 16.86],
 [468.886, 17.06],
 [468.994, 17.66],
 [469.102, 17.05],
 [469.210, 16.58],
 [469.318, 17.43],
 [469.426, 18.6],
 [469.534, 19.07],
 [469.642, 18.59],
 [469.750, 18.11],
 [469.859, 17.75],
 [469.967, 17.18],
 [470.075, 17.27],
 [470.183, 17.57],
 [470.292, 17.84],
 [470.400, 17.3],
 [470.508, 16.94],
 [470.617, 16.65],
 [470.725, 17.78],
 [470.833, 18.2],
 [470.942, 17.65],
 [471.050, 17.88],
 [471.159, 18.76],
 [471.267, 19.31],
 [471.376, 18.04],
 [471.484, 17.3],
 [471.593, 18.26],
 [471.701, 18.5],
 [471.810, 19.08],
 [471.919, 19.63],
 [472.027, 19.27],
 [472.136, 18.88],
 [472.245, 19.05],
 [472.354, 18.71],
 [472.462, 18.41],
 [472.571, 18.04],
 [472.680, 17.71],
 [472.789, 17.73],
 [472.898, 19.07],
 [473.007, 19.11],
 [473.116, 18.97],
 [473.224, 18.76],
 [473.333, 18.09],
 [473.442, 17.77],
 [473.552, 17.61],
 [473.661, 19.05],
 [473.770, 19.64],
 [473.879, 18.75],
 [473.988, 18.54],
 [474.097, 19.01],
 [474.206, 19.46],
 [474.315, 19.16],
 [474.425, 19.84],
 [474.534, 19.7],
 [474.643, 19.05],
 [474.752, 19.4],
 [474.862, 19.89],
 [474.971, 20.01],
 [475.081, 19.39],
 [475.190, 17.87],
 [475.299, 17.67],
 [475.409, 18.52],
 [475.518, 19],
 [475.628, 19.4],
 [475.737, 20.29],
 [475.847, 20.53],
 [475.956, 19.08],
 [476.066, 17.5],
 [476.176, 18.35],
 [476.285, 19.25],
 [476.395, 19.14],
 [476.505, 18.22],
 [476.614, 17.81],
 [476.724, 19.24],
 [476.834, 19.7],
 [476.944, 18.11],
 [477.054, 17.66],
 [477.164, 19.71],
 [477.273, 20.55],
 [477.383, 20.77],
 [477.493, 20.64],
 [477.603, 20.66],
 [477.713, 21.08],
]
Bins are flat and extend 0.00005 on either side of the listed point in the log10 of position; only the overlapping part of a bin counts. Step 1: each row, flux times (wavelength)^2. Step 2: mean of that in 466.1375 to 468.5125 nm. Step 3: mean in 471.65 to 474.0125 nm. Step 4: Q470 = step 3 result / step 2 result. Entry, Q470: 1.07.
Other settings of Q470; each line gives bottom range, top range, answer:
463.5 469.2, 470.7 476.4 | 1.07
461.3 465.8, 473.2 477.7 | 1.07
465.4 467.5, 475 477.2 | 1.07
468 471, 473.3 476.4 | 1.11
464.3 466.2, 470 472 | 1.01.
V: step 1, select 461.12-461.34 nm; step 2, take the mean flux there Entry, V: 19.6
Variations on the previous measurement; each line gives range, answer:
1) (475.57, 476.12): 19.4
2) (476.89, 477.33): 19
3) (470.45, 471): 17.5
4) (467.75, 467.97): 18.4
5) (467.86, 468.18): 19.2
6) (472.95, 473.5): 18.5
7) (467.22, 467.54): 17.8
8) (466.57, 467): 17.6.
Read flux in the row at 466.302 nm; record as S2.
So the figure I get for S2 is 19.18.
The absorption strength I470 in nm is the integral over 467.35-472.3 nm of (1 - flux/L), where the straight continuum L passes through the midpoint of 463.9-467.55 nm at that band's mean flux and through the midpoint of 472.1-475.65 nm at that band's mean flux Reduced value 0.17 nm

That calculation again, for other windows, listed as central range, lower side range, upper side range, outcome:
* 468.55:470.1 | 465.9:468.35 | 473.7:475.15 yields 0.07 nm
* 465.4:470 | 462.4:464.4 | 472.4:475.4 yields 0.23 nm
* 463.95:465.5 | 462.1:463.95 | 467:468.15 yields 0.05 nm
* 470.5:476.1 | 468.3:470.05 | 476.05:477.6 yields -0.10 nm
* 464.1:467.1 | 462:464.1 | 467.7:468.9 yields 0.02 nm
